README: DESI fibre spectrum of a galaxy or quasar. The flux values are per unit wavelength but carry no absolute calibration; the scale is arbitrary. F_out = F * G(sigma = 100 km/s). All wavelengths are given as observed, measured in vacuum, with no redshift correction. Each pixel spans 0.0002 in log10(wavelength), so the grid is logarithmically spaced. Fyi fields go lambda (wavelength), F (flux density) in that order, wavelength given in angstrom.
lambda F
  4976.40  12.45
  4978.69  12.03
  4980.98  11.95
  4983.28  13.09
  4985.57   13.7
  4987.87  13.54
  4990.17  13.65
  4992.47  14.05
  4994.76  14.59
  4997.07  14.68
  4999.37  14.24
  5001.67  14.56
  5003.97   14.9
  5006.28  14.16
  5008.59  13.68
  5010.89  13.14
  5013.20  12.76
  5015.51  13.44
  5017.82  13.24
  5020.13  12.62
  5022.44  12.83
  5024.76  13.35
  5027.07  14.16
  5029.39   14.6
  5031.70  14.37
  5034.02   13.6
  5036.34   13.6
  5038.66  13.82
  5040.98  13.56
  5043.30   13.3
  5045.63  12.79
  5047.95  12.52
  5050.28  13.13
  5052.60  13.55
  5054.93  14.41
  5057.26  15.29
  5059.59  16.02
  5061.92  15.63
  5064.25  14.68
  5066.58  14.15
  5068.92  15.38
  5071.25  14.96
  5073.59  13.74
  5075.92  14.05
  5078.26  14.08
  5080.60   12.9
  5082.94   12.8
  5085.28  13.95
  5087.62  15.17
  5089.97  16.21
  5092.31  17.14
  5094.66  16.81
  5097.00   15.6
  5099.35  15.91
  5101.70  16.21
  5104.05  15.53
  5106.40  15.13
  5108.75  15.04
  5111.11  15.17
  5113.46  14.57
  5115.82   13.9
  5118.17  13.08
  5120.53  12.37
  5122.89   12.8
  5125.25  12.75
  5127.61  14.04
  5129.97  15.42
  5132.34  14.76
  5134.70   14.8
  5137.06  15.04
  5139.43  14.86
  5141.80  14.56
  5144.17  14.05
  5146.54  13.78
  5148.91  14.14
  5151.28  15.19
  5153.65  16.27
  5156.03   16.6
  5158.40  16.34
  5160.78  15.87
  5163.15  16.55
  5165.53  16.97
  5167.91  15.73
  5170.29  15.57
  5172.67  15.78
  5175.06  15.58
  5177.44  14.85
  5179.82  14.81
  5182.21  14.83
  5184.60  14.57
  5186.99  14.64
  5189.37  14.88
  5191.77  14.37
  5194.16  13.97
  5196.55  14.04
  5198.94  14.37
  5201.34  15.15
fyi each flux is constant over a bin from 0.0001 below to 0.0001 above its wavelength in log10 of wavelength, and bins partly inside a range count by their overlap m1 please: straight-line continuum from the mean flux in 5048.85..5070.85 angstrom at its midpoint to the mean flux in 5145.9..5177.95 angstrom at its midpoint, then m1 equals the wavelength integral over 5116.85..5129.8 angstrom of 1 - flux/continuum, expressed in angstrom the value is 1.8 angstrom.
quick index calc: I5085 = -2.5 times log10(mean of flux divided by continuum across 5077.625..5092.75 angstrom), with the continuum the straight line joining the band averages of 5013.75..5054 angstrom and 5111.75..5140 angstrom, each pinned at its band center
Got -0.06 mag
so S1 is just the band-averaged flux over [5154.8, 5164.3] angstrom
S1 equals 16.3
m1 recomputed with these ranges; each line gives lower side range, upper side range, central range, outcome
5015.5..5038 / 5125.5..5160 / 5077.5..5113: -1.9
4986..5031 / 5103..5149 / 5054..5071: -1.3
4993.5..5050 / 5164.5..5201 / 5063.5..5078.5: -0.4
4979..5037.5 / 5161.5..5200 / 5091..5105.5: -1.8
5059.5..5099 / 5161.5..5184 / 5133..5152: 1.0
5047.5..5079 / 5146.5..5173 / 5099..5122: 0.7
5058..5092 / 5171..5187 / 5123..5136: 0.5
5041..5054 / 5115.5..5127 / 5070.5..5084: -0.7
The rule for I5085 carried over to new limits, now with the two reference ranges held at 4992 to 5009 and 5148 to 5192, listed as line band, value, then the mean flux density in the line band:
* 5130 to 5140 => 0.024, 14.9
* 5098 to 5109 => -0.039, 15.6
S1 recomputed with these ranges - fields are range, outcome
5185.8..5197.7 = 14.4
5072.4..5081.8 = 13.7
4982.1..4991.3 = 13.5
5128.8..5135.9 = 15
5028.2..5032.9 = 14.5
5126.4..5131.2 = 14.7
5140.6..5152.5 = 14.4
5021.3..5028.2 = 13.4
